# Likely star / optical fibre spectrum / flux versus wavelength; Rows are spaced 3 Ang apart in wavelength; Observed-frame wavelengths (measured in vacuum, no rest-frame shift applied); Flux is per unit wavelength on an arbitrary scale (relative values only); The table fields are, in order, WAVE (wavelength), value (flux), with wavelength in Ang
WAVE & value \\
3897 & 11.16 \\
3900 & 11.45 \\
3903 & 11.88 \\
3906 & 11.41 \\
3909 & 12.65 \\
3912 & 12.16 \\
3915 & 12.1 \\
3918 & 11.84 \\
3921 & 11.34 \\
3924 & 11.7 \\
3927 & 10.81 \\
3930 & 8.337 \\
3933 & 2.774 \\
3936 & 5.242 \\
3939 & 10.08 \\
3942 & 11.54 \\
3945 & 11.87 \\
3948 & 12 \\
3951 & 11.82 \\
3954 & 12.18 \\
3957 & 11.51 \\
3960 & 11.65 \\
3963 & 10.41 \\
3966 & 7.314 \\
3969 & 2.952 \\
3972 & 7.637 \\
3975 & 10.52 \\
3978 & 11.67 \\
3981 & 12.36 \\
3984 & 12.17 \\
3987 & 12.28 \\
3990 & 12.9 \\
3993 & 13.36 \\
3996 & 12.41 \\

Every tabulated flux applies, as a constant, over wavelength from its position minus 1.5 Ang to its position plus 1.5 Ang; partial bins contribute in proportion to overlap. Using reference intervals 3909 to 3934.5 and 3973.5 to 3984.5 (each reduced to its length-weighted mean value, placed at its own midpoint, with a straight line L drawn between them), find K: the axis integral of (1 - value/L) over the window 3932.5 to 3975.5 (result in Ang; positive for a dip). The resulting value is 6.3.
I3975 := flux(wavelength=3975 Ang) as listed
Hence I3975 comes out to 10.52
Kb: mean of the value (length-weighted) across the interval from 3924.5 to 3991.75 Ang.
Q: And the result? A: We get 10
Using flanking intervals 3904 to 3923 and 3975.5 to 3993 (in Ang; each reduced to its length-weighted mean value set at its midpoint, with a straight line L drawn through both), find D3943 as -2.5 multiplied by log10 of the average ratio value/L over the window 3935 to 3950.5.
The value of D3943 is 0.16 mag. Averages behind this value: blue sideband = 11.9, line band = 10.4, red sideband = 12.3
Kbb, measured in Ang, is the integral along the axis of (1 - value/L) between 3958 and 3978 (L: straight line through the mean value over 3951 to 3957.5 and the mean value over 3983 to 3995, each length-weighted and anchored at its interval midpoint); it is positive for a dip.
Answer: 5.68 Ang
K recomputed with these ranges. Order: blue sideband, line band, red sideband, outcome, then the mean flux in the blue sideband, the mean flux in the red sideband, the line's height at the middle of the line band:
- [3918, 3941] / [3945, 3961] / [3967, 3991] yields -3.94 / 8.89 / 10.2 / 9.51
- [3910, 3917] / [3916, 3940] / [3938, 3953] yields 5.73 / 12.1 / 11.5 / 11.9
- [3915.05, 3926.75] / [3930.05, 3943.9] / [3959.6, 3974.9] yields 3.51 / 11.6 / 7.96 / 10.3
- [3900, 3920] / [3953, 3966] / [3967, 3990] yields -0.40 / 11.9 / 10.1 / 10.6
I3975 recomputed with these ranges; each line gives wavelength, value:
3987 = 12.28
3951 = 11.82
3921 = 11.34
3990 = 12.9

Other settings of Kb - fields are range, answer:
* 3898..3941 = 10.3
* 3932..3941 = 6.52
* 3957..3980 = 9.13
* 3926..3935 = 7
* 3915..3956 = 10.2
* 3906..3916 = 12.2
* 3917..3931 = 10.9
